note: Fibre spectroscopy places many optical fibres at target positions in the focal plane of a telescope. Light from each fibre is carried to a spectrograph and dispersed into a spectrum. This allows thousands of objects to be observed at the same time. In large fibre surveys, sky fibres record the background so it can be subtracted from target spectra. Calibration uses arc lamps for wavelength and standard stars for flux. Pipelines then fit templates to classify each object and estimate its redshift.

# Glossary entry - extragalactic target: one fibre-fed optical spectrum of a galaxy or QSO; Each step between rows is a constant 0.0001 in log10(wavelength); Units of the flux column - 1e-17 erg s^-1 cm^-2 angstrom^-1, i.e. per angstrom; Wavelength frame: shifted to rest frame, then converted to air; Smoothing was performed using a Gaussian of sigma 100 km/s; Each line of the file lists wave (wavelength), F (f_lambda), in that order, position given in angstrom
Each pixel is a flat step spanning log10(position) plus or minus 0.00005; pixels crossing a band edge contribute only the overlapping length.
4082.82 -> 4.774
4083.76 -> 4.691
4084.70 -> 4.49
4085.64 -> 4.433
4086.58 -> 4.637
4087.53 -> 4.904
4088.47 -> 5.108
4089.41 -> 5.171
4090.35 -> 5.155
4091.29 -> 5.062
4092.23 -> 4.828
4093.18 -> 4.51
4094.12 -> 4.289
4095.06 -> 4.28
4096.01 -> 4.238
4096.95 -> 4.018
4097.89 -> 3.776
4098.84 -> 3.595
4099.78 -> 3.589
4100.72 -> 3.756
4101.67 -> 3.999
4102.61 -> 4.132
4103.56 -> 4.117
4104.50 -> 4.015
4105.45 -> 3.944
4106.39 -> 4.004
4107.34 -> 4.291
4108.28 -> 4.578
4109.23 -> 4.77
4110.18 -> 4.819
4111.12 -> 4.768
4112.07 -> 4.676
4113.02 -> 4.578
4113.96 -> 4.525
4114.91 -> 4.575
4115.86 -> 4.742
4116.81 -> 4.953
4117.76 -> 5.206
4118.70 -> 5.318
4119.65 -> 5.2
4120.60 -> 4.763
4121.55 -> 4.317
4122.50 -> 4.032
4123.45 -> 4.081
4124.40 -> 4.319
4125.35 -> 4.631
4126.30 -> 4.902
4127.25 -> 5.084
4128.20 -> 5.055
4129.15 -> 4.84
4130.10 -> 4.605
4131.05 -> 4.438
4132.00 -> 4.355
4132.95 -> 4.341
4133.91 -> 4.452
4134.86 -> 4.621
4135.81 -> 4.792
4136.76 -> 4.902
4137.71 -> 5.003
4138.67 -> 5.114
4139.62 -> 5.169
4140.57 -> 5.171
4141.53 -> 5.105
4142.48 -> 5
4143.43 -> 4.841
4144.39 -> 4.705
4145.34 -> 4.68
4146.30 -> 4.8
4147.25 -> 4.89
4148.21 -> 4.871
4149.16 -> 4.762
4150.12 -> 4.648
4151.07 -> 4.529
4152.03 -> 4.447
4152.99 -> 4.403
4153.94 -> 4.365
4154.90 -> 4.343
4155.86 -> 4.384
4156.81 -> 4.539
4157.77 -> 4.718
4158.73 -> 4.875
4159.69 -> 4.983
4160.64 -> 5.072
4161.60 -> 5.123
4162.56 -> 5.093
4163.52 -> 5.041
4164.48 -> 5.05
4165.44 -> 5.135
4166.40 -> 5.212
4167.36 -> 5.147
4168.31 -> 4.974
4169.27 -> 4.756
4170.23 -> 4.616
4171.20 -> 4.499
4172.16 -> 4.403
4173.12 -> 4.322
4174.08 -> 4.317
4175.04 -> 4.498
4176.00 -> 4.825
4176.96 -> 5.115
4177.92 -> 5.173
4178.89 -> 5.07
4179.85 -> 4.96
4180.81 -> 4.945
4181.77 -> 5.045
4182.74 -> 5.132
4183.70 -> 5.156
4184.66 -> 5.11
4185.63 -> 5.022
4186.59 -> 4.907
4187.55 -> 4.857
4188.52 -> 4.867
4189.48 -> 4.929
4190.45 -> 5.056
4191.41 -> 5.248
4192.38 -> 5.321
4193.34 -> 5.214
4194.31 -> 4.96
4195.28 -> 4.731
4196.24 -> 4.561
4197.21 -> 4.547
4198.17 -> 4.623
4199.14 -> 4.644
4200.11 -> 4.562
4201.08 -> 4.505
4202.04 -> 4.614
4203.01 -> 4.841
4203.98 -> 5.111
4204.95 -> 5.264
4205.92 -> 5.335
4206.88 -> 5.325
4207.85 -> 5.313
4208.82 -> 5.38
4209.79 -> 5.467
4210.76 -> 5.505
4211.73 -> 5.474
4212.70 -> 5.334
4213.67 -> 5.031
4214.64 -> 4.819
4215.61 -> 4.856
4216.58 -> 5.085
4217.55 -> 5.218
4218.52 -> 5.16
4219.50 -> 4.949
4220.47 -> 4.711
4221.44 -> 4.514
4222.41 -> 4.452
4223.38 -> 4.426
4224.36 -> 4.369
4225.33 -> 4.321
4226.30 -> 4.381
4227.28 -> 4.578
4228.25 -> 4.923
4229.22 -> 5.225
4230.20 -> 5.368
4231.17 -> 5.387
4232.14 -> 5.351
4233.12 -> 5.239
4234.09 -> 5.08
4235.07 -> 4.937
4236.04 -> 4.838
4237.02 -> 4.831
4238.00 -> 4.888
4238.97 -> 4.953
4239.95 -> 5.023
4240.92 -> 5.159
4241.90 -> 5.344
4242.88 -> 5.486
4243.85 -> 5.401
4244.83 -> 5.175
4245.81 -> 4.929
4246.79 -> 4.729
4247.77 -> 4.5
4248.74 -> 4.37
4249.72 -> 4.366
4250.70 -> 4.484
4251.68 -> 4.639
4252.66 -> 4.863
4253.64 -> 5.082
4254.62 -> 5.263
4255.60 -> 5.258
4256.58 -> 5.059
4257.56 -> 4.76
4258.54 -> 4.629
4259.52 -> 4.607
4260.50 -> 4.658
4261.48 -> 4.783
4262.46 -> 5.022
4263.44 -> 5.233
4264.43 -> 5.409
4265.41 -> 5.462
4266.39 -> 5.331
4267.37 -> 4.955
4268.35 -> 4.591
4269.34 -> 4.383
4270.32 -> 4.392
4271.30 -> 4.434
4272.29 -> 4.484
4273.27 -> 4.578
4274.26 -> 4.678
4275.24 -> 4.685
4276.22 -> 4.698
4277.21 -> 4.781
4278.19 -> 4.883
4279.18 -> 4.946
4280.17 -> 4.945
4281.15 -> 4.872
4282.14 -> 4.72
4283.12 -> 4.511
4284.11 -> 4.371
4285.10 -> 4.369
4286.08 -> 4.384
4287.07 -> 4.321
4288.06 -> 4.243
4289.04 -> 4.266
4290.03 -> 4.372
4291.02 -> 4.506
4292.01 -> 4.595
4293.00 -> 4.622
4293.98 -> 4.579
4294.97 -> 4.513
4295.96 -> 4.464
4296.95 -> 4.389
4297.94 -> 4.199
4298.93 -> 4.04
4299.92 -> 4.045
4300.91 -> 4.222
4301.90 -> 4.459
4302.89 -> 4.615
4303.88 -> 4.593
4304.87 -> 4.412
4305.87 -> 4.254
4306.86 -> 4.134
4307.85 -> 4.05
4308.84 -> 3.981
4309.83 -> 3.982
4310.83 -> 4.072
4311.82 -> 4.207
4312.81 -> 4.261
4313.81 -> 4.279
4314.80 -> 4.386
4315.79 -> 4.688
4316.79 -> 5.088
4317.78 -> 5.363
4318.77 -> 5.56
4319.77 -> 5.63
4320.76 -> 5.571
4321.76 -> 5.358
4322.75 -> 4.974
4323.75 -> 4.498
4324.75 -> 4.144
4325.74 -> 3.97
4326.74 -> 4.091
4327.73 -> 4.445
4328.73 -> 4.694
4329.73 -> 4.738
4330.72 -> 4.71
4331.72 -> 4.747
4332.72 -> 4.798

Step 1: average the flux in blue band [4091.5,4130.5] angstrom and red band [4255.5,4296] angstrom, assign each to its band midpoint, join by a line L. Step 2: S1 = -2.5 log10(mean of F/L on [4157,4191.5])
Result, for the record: -0.08 mag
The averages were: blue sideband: 4.46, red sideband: 4.7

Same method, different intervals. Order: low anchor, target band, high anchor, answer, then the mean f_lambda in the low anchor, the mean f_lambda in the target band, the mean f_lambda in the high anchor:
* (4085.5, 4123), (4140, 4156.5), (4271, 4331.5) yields -0.048 mag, 4.49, 4.7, 4.54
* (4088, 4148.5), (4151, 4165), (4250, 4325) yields -0.029 mag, 4.6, 4.74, 4.65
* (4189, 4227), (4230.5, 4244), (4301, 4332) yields -0.067 mag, 4.92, 5.14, 4.57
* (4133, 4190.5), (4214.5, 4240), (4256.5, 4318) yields -0.043 mag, 4.84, 4.88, 4.56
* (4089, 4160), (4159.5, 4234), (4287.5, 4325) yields -0.088 mag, 4.59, 4.94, 4.52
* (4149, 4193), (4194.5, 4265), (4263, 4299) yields -0.045 mag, 4.85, 4.93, 4.63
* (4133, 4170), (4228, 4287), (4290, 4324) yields -0.054 mag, 4.83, 4.87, 4.54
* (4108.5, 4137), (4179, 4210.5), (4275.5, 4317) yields -0.093 mag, 4.69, 4.99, 4.43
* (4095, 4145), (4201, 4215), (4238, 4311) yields -0.125 mag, 4.55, 5.18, 4.66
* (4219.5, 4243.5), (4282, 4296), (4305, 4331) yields 0.057 mag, 4.91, 4.45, 4.58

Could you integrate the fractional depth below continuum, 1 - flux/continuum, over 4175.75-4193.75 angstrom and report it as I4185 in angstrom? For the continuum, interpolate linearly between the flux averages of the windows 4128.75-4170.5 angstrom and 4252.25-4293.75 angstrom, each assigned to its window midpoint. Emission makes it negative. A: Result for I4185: -1.0 angstrom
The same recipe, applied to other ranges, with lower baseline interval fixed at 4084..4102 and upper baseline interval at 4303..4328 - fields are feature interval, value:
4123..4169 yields -3.43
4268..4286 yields -0.34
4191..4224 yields -3.52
